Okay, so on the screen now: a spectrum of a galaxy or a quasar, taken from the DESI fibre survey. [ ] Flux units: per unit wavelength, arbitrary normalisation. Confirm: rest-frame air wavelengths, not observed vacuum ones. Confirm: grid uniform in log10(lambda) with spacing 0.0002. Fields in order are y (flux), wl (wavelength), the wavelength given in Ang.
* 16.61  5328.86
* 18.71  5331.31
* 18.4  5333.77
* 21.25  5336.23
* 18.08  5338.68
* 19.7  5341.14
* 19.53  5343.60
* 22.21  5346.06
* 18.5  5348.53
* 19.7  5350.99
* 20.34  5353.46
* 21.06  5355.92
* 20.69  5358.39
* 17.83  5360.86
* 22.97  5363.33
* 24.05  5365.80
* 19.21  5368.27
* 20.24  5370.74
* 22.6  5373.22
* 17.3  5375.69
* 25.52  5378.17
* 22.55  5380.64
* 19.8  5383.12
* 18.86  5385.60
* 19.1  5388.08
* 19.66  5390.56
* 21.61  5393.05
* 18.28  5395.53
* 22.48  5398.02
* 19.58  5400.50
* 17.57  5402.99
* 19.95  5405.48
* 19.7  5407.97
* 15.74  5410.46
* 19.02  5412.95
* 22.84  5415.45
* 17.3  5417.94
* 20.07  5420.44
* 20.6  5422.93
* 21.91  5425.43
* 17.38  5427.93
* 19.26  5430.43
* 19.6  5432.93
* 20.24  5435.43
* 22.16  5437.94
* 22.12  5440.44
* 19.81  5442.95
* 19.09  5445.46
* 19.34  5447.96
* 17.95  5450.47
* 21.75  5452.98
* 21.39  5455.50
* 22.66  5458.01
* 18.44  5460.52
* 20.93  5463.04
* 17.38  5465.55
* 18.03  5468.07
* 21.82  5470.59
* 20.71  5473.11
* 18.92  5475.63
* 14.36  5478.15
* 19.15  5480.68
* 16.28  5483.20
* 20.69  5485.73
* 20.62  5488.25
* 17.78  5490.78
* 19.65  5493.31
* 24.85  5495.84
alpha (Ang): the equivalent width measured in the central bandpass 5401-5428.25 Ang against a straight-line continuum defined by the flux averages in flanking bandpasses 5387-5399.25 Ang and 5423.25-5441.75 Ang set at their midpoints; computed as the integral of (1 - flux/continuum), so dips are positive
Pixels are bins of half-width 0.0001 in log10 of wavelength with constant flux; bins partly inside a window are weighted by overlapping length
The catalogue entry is 1.3 Ang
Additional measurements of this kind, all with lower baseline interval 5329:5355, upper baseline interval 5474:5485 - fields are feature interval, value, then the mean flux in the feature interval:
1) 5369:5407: -3.0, 20.3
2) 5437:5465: -3.9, 20.4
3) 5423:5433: -0.8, 19.7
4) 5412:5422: -0.8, 19.9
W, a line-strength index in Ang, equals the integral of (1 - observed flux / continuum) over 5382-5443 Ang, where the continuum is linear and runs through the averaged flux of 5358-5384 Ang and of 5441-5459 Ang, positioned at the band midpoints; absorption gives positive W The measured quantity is 2.8 Ang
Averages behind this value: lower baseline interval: 21.2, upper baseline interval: 20.3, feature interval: 19.8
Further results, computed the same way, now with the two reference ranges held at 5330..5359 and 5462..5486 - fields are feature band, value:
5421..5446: -1.5 Ang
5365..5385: -1.7 Ang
